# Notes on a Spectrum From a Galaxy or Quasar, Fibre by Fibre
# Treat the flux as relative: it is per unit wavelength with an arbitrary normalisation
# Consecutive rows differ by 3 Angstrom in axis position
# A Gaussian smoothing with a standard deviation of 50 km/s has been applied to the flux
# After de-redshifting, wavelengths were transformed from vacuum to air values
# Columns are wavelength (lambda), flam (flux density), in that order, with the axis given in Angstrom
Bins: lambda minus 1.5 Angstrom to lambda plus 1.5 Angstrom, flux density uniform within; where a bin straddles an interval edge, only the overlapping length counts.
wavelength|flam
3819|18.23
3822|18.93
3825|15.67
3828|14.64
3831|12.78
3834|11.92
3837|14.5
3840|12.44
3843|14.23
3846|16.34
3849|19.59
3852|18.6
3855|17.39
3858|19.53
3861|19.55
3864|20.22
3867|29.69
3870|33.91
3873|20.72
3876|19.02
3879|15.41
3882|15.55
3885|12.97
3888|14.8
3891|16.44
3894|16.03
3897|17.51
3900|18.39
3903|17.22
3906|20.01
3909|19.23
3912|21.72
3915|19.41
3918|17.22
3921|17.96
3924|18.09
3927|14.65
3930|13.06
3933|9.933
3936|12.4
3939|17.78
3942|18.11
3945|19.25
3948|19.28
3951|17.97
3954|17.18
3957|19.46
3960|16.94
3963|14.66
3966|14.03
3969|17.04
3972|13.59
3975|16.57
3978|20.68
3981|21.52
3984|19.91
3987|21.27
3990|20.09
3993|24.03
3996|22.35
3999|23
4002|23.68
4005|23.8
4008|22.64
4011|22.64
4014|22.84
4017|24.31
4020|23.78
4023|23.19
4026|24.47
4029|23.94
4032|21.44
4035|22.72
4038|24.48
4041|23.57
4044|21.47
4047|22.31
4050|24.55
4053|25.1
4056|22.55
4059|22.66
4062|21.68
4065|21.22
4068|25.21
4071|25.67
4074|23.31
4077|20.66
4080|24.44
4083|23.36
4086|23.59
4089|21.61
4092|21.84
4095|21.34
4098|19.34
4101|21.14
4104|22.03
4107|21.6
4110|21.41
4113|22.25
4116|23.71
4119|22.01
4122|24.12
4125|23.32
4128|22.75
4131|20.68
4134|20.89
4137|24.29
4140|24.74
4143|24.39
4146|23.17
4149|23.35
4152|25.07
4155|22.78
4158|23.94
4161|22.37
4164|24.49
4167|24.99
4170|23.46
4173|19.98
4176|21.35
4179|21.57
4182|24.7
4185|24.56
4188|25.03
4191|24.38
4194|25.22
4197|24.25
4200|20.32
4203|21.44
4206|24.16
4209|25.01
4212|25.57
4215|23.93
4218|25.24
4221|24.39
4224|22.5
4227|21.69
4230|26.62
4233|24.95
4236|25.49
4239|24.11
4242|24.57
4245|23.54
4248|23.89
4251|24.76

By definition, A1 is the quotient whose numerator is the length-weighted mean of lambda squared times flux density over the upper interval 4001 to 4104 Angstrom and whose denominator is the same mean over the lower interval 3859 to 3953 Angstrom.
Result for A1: 1.36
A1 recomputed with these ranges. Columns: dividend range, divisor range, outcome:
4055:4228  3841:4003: 1.40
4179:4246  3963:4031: 1.26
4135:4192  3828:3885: 1.51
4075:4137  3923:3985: 1.43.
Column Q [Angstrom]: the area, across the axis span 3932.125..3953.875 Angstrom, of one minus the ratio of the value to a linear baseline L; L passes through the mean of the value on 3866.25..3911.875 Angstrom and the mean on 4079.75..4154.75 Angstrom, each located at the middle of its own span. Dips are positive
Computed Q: 3.58 Angstrom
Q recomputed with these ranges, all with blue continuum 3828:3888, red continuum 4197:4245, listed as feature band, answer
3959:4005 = 1.3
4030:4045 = -1.3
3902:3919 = -0.4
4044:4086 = -3.6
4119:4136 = 0.0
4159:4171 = -0.4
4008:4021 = -1.7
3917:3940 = 4.9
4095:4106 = 0.5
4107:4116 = 0.0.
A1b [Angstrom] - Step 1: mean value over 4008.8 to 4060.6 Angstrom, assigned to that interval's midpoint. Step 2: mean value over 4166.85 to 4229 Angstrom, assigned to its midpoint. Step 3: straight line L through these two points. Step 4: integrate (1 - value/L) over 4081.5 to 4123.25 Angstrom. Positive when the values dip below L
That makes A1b 2.3 Angstrom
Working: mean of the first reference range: 23.3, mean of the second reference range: 23.5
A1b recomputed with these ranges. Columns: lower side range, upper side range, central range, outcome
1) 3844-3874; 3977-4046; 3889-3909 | 3.79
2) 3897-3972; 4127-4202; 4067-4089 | -2.75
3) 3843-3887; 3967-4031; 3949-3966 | 3.22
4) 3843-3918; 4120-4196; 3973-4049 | -4.67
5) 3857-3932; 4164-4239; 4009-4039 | -3.62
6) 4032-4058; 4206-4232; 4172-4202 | 1.24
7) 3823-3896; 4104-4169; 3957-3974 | 3.49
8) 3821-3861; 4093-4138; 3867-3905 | -3.83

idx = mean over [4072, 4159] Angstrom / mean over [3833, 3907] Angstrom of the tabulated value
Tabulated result 1.3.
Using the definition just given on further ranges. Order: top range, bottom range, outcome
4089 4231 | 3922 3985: 1.38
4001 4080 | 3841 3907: 1.24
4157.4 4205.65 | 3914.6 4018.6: 1.24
